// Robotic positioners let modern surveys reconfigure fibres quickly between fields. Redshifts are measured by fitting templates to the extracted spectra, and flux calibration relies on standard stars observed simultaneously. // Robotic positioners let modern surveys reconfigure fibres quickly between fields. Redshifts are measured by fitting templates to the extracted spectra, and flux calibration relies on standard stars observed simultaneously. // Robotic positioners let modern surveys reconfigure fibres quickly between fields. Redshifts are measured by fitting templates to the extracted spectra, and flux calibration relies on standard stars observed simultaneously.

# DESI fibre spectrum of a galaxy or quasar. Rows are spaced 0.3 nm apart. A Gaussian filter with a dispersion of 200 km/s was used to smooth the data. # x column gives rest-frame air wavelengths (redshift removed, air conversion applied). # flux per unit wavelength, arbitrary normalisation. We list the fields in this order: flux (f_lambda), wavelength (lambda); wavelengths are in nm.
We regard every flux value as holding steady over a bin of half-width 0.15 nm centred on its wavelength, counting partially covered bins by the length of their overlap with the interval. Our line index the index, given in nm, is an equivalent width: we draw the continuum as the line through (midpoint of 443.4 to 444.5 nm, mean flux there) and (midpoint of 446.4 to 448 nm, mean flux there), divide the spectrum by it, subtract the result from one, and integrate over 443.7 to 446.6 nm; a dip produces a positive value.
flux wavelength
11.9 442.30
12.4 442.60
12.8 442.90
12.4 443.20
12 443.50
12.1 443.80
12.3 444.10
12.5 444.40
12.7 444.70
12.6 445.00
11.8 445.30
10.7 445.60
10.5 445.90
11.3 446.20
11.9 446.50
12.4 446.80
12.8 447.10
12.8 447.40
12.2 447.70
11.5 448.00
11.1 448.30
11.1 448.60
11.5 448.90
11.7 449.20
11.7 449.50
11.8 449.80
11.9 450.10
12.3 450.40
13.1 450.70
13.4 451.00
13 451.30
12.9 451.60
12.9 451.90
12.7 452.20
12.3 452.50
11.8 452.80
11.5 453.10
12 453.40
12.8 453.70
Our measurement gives 0.103 nm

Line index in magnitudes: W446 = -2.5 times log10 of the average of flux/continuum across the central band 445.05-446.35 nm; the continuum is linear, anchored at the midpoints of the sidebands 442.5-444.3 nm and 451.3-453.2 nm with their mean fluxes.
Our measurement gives 0.108 mag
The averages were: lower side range 12.3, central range 11.2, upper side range 12.4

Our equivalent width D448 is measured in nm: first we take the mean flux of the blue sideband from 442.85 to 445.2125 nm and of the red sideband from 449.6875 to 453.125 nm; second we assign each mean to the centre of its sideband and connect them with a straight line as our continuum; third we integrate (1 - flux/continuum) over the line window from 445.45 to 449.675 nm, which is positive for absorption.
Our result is 0.27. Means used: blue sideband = 12.4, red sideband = 12.5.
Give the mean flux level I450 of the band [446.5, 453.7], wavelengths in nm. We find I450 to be 12.2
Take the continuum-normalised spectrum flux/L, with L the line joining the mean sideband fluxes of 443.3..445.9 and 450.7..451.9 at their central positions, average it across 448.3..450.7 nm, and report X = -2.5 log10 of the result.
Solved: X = 0.09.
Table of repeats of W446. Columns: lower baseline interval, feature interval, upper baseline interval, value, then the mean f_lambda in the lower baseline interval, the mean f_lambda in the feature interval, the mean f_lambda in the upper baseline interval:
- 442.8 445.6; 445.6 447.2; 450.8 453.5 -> 0.06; 12.3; 11.6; 12.5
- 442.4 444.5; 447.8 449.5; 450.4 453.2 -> 0.10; 12.3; 11.4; 12.6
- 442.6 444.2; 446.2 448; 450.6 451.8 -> 0.04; 12.3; 12.2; 13.1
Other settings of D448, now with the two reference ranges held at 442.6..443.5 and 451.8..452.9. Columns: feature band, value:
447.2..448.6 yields 0.07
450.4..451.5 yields -0.05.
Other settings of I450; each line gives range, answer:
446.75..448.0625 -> 12.4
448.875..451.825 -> 12.4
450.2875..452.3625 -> 12.9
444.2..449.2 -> 11.8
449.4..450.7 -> 12.1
